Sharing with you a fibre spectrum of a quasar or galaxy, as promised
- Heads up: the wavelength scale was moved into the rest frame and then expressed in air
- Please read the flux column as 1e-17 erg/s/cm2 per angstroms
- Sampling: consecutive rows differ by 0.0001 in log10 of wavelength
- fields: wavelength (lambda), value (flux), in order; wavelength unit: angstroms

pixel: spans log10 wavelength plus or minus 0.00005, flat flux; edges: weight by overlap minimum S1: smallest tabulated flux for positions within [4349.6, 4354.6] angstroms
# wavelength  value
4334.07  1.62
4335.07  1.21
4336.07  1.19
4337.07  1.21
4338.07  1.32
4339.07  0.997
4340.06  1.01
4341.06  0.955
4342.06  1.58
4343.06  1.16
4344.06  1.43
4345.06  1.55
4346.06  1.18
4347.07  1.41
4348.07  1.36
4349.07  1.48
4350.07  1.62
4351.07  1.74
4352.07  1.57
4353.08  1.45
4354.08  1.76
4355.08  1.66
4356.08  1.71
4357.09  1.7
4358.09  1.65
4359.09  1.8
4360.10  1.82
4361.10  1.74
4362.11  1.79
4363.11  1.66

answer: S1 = 1.45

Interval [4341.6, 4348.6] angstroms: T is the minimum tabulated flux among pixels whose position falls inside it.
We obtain 1.16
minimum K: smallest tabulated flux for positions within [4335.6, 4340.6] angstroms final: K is 0.997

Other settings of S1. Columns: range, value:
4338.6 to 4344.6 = 0.955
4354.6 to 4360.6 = 1.65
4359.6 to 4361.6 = 1.74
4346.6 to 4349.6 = 1.36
